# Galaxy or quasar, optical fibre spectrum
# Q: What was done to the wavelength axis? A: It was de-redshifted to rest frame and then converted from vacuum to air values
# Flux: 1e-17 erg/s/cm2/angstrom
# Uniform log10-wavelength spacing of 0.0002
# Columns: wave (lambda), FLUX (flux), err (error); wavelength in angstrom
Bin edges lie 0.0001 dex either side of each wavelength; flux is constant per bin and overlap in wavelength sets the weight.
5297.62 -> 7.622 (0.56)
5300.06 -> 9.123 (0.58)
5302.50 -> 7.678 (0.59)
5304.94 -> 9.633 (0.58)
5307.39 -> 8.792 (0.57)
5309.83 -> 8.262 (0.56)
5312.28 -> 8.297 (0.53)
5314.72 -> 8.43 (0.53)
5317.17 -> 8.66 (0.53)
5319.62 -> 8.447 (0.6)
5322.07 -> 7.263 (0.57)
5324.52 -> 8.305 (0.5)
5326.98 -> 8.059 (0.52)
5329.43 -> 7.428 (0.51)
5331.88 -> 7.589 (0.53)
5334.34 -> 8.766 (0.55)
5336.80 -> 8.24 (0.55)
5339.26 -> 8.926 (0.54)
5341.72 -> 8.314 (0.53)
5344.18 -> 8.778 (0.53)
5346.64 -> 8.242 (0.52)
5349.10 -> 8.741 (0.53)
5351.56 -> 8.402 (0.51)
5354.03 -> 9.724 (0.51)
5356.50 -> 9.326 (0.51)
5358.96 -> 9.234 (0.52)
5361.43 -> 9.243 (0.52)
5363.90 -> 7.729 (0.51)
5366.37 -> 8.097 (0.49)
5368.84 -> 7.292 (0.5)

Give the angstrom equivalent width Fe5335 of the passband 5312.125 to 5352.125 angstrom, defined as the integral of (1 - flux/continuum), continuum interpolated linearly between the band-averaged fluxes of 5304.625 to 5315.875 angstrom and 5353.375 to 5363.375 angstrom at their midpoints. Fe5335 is 2.8 angstrom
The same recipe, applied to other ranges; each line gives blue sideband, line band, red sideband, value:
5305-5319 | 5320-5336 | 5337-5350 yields 1.2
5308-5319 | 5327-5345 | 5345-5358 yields 0.9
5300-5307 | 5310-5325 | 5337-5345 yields 0.8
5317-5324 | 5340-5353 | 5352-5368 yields 0.1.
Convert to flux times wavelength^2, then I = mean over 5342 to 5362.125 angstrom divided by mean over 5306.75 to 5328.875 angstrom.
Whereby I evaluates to 1.10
